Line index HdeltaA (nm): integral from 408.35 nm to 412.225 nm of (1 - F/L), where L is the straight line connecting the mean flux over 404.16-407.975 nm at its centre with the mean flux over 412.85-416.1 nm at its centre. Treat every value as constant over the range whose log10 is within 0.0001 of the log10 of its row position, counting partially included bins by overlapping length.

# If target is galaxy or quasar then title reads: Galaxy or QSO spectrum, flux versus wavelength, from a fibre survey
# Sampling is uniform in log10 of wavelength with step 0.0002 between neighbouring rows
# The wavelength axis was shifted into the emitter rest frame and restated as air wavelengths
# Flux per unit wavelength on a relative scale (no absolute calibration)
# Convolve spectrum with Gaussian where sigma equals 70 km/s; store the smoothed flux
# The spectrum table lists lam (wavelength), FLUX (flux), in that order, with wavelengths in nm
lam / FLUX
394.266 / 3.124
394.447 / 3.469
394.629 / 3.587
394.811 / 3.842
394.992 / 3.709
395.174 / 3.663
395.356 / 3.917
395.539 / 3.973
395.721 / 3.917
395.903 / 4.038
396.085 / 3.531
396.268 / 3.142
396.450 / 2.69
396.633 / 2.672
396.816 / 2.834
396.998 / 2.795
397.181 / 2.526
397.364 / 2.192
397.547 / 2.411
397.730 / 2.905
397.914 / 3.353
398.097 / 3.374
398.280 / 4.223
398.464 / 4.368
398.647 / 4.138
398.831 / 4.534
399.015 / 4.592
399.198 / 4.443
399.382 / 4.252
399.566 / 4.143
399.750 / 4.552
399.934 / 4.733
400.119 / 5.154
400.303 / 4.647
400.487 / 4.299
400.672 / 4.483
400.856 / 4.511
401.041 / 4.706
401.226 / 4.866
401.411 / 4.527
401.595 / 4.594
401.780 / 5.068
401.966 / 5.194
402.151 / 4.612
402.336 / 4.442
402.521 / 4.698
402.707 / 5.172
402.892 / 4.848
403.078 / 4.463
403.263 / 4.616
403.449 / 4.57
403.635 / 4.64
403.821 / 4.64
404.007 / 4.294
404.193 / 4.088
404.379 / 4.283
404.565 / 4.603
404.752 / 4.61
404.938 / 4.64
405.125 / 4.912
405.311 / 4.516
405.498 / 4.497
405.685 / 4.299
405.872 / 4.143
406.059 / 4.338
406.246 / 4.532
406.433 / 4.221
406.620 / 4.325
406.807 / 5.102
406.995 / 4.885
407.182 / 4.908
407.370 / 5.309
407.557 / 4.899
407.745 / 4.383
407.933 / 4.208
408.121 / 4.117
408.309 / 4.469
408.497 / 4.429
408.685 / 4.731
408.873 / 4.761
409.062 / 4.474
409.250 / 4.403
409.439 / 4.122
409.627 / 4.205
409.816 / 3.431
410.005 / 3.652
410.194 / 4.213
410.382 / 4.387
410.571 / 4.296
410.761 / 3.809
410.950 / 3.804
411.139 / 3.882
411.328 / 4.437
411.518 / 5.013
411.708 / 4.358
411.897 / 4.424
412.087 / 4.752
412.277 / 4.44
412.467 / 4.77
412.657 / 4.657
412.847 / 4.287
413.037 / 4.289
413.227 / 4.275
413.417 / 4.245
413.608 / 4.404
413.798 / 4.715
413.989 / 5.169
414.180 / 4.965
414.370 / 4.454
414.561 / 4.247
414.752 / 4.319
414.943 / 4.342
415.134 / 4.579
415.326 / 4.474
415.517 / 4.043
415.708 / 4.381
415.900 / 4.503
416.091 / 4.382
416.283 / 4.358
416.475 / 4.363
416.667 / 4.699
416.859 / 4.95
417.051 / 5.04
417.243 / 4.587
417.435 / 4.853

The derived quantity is 0.20 nm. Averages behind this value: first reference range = 4.57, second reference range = 4.46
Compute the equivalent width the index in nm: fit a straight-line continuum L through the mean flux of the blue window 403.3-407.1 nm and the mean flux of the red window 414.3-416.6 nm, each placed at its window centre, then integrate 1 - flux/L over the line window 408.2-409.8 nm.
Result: 0.023 nm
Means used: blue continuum 4.51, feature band 4.4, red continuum 4.37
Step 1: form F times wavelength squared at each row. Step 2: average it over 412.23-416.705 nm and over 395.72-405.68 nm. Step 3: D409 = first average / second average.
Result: 1.14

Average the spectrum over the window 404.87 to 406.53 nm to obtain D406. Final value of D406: 4.45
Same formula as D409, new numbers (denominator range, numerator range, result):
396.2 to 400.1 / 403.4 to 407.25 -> 1.30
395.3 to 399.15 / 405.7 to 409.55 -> 1.39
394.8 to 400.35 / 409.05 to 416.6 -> 1.27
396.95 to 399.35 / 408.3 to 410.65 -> 1.27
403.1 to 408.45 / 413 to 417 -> 1.04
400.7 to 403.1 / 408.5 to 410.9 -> 0.92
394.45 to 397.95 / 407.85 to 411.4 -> 1.38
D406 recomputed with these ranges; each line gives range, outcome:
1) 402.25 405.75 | 4.57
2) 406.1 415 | 4.44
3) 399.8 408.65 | 4.61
